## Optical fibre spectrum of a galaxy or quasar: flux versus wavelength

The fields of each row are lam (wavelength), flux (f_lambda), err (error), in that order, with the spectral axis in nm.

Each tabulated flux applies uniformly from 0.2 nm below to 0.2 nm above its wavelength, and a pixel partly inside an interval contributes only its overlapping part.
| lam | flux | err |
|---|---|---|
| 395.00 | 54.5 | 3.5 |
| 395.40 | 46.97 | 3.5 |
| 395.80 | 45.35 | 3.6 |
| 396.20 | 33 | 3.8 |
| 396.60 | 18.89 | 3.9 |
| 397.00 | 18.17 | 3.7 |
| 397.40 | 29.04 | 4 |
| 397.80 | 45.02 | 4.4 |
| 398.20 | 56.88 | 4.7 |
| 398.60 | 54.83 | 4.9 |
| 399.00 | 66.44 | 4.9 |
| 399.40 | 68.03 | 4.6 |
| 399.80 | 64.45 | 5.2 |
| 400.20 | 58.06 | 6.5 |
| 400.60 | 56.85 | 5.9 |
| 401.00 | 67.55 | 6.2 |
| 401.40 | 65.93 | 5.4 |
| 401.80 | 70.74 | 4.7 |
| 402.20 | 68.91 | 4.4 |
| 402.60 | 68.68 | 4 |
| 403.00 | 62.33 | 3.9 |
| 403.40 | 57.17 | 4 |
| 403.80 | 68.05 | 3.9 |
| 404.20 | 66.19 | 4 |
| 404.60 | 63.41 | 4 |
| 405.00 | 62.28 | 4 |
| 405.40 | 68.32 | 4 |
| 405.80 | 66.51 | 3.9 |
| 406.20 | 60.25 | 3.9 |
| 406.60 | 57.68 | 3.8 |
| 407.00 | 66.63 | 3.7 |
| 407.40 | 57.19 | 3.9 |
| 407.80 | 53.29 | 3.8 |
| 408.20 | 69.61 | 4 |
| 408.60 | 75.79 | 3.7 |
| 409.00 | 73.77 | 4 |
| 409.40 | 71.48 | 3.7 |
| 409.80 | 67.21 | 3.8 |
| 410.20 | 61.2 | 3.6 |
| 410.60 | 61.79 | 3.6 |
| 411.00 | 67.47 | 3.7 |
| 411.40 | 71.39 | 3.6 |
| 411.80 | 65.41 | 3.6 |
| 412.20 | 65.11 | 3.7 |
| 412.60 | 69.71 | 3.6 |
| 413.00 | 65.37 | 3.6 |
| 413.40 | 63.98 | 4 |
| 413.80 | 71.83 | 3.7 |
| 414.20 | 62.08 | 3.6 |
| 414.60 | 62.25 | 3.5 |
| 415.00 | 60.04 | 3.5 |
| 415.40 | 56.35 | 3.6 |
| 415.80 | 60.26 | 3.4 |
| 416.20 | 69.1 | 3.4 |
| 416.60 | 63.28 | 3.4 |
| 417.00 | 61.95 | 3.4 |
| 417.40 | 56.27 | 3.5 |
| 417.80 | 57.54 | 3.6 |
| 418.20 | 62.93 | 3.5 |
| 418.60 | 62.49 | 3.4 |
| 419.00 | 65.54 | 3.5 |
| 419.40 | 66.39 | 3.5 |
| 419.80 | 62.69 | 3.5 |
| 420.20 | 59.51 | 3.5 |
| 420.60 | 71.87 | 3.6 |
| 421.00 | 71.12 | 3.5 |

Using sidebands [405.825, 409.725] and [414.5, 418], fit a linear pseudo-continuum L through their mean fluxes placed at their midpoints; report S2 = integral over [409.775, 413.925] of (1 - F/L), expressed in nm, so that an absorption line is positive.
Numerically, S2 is -0.213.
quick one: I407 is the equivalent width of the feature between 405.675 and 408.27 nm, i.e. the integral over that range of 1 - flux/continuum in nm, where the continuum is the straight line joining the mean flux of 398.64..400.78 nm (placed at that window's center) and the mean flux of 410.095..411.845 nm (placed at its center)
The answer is 0.137 nm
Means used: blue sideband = 62.2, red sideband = 65.7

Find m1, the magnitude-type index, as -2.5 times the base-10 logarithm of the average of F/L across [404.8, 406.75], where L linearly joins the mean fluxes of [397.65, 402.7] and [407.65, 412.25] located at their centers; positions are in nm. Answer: 0.03 mag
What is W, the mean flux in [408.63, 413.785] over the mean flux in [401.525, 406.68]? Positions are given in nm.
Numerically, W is 1.0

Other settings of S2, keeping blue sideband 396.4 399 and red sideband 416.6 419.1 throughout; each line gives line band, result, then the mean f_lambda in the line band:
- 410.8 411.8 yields -0.27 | 68.6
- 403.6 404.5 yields -0.40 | 66.7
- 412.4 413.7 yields -0.25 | 66.8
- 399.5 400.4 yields -0.44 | 62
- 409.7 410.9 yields -0.24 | 63.4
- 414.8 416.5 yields -0.08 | 61.5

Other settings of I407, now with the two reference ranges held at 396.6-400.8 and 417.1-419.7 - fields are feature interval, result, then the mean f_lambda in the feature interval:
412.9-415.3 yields -0.18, 63.9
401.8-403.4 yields -0.41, 66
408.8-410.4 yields -0.33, 68.4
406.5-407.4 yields -0.11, 61.5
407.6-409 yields -0.28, 67.3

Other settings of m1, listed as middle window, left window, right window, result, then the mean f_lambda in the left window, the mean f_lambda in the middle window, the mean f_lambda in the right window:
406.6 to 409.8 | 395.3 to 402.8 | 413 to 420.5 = -0.15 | 52.9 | 66.3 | 62.7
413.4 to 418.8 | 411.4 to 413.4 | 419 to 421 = 0.07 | 66.7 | 62.1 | 65.8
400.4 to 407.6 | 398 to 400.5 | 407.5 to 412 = -0.01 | 61.3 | 64.1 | 66.9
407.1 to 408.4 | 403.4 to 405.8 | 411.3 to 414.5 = 0.09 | 65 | 60.5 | 66.6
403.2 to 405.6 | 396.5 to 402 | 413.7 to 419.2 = -0.15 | 53.5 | 64.2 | 62.1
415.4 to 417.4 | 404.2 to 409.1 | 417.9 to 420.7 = 0.03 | 64.4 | 62.2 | 64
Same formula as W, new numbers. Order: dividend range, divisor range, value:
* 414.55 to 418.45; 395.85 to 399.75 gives 1.38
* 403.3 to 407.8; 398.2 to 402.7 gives 0.98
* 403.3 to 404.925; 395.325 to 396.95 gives 1.91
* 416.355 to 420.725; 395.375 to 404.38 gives 1.14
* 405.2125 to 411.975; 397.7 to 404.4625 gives 1.04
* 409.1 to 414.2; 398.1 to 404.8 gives 1.05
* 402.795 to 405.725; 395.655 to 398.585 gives 1.77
